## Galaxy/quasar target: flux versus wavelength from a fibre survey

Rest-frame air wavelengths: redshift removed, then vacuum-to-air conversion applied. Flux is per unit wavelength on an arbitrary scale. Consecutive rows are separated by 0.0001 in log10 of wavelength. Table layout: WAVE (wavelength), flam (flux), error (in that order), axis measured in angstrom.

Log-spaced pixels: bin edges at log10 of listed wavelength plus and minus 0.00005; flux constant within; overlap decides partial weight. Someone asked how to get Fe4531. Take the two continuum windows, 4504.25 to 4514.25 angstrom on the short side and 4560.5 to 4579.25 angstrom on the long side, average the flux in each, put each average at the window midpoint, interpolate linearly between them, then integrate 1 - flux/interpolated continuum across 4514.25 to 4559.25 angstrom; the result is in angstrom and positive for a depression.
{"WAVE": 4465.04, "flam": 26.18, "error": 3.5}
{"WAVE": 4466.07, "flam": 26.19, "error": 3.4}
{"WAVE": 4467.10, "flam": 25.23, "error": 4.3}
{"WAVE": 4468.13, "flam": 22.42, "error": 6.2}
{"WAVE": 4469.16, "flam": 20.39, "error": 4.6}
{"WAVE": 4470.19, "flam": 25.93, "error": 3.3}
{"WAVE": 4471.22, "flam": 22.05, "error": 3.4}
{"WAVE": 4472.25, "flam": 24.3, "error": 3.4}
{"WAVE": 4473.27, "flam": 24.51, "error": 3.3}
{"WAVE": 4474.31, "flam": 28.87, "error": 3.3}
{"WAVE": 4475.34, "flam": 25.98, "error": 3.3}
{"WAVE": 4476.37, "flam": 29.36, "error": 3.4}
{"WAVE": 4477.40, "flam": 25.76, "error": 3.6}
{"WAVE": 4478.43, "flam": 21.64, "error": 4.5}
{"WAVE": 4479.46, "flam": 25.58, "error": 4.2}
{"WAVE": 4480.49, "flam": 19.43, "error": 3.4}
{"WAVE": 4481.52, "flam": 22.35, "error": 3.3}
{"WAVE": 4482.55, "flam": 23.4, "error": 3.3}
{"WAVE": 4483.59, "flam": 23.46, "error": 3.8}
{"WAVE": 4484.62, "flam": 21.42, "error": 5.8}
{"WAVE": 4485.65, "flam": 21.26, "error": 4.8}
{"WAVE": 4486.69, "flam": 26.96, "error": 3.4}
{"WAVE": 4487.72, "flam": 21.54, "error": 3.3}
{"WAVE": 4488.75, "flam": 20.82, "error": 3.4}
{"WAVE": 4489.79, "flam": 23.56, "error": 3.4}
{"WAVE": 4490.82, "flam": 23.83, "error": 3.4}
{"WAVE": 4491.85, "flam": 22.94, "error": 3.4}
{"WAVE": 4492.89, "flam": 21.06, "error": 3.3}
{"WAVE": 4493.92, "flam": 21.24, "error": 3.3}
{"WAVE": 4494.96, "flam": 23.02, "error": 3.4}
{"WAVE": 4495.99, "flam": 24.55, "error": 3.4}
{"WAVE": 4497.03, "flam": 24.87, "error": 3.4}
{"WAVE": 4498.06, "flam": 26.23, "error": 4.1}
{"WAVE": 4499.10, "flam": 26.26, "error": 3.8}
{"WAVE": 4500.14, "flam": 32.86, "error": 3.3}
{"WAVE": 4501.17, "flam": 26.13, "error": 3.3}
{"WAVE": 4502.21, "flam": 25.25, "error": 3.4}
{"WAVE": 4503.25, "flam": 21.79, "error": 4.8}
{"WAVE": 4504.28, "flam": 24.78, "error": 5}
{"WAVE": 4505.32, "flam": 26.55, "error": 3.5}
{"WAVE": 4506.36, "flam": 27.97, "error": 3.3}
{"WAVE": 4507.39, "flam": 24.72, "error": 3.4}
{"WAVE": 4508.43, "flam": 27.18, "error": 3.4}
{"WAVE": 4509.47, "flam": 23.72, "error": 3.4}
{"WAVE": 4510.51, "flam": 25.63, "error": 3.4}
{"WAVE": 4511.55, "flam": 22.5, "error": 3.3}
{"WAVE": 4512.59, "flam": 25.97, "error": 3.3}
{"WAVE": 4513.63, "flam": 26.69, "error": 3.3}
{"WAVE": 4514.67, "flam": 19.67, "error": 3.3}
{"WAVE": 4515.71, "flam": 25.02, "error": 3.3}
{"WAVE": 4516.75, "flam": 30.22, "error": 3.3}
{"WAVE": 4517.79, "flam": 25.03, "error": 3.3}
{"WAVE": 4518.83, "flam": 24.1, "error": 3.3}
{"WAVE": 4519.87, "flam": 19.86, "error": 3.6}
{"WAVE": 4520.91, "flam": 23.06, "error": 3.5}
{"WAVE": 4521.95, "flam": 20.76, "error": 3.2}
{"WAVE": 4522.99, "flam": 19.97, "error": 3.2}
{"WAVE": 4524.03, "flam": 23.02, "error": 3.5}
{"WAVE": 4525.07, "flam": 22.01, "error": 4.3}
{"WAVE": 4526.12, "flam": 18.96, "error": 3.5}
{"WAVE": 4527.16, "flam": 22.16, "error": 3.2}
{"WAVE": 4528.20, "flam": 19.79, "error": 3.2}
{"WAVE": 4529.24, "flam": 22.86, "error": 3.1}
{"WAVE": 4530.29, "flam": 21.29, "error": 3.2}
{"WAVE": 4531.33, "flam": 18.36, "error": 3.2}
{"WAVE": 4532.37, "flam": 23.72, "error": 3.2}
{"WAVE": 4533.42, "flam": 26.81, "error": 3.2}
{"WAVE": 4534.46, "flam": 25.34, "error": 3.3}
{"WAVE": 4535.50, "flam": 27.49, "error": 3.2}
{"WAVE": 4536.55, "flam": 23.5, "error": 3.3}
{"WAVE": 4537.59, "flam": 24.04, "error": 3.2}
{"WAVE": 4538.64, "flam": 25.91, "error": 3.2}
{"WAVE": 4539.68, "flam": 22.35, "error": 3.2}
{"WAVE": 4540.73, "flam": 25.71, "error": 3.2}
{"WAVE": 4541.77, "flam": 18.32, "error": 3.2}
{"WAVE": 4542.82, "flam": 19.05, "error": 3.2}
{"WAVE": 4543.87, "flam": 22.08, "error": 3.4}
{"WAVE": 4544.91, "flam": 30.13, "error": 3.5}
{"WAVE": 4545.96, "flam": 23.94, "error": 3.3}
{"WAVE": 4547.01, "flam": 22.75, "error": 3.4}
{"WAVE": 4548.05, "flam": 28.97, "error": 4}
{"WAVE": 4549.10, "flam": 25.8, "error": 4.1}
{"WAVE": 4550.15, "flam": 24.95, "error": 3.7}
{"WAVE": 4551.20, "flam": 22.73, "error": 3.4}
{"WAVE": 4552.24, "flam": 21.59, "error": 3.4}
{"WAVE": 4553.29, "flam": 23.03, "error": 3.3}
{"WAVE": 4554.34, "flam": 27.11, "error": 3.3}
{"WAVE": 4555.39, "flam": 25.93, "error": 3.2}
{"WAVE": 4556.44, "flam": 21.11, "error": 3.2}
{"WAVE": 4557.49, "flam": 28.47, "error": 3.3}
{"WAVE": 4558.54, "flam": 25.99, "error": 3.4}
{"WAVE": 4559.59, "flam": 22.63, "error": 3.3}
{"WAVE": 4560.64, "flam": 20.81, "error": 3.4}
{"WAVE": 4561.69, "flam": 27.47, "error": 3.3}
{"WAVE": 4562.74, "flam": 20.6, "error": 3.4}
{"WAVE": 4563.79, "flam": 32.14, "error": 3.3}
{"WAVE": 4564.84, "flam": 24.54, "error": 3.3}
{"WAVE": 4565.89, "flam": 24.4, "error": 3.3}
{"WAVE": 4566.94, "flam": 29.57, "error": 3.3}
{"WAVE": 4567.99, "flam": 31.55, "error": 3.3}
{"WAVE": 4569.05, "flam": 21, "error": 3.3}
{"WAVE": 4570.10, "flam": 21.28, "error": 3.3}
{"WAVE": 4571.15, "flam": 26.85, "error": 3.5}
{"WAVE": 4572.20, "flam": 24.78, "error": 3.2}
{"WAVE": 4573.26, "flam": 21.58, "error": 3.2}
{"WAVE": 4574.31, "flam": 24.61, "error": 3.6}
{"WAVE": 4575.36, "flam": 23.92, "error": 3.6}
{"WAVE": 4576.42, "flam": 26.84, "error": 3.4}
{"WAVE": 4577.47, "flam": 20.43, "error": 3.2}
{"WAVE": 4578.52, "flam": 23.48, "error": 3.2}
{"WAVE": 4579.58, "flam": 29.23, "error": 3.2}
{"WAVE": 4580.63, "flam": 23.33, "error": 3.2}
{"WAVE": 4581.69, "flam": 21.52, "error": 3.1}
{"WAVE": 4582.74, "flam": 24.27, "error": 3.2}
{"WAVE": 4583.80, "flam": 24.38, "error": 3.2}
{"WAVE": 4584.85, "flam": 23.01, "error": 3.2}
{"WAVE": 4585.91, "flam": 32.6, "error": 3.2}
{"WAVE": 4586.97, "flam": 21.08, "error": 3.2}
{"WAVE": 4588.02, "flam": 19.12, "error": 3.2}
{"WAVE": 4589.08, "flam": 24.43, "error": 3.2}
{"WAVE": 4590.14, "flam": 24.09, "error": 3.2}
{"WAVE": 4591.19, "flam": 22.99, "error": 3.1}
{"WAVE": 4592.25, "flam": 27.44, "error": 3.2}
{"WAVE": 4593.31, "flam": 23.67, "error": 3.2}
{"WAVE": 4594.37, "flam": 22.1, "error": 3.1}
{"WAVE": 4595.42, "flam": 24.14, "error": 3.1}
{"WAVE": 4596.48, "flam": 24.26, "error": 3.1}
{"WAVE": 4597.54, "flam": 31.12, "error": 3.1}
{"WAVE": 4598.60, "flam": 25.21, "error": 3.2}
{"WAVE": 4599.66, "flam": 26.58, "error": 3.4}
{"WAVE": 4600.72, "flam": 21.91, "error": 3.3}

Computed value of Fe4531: 3.0 angstrom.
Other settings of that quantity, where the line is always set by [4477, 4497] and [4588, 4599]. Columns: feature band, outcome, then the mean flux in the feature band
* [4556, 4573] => -0.7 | 25.2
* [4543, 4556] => -0.5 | 24.7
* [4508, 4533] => 0.5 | 23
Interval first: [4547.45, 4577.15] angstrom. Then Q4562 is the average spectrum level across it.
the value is 25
